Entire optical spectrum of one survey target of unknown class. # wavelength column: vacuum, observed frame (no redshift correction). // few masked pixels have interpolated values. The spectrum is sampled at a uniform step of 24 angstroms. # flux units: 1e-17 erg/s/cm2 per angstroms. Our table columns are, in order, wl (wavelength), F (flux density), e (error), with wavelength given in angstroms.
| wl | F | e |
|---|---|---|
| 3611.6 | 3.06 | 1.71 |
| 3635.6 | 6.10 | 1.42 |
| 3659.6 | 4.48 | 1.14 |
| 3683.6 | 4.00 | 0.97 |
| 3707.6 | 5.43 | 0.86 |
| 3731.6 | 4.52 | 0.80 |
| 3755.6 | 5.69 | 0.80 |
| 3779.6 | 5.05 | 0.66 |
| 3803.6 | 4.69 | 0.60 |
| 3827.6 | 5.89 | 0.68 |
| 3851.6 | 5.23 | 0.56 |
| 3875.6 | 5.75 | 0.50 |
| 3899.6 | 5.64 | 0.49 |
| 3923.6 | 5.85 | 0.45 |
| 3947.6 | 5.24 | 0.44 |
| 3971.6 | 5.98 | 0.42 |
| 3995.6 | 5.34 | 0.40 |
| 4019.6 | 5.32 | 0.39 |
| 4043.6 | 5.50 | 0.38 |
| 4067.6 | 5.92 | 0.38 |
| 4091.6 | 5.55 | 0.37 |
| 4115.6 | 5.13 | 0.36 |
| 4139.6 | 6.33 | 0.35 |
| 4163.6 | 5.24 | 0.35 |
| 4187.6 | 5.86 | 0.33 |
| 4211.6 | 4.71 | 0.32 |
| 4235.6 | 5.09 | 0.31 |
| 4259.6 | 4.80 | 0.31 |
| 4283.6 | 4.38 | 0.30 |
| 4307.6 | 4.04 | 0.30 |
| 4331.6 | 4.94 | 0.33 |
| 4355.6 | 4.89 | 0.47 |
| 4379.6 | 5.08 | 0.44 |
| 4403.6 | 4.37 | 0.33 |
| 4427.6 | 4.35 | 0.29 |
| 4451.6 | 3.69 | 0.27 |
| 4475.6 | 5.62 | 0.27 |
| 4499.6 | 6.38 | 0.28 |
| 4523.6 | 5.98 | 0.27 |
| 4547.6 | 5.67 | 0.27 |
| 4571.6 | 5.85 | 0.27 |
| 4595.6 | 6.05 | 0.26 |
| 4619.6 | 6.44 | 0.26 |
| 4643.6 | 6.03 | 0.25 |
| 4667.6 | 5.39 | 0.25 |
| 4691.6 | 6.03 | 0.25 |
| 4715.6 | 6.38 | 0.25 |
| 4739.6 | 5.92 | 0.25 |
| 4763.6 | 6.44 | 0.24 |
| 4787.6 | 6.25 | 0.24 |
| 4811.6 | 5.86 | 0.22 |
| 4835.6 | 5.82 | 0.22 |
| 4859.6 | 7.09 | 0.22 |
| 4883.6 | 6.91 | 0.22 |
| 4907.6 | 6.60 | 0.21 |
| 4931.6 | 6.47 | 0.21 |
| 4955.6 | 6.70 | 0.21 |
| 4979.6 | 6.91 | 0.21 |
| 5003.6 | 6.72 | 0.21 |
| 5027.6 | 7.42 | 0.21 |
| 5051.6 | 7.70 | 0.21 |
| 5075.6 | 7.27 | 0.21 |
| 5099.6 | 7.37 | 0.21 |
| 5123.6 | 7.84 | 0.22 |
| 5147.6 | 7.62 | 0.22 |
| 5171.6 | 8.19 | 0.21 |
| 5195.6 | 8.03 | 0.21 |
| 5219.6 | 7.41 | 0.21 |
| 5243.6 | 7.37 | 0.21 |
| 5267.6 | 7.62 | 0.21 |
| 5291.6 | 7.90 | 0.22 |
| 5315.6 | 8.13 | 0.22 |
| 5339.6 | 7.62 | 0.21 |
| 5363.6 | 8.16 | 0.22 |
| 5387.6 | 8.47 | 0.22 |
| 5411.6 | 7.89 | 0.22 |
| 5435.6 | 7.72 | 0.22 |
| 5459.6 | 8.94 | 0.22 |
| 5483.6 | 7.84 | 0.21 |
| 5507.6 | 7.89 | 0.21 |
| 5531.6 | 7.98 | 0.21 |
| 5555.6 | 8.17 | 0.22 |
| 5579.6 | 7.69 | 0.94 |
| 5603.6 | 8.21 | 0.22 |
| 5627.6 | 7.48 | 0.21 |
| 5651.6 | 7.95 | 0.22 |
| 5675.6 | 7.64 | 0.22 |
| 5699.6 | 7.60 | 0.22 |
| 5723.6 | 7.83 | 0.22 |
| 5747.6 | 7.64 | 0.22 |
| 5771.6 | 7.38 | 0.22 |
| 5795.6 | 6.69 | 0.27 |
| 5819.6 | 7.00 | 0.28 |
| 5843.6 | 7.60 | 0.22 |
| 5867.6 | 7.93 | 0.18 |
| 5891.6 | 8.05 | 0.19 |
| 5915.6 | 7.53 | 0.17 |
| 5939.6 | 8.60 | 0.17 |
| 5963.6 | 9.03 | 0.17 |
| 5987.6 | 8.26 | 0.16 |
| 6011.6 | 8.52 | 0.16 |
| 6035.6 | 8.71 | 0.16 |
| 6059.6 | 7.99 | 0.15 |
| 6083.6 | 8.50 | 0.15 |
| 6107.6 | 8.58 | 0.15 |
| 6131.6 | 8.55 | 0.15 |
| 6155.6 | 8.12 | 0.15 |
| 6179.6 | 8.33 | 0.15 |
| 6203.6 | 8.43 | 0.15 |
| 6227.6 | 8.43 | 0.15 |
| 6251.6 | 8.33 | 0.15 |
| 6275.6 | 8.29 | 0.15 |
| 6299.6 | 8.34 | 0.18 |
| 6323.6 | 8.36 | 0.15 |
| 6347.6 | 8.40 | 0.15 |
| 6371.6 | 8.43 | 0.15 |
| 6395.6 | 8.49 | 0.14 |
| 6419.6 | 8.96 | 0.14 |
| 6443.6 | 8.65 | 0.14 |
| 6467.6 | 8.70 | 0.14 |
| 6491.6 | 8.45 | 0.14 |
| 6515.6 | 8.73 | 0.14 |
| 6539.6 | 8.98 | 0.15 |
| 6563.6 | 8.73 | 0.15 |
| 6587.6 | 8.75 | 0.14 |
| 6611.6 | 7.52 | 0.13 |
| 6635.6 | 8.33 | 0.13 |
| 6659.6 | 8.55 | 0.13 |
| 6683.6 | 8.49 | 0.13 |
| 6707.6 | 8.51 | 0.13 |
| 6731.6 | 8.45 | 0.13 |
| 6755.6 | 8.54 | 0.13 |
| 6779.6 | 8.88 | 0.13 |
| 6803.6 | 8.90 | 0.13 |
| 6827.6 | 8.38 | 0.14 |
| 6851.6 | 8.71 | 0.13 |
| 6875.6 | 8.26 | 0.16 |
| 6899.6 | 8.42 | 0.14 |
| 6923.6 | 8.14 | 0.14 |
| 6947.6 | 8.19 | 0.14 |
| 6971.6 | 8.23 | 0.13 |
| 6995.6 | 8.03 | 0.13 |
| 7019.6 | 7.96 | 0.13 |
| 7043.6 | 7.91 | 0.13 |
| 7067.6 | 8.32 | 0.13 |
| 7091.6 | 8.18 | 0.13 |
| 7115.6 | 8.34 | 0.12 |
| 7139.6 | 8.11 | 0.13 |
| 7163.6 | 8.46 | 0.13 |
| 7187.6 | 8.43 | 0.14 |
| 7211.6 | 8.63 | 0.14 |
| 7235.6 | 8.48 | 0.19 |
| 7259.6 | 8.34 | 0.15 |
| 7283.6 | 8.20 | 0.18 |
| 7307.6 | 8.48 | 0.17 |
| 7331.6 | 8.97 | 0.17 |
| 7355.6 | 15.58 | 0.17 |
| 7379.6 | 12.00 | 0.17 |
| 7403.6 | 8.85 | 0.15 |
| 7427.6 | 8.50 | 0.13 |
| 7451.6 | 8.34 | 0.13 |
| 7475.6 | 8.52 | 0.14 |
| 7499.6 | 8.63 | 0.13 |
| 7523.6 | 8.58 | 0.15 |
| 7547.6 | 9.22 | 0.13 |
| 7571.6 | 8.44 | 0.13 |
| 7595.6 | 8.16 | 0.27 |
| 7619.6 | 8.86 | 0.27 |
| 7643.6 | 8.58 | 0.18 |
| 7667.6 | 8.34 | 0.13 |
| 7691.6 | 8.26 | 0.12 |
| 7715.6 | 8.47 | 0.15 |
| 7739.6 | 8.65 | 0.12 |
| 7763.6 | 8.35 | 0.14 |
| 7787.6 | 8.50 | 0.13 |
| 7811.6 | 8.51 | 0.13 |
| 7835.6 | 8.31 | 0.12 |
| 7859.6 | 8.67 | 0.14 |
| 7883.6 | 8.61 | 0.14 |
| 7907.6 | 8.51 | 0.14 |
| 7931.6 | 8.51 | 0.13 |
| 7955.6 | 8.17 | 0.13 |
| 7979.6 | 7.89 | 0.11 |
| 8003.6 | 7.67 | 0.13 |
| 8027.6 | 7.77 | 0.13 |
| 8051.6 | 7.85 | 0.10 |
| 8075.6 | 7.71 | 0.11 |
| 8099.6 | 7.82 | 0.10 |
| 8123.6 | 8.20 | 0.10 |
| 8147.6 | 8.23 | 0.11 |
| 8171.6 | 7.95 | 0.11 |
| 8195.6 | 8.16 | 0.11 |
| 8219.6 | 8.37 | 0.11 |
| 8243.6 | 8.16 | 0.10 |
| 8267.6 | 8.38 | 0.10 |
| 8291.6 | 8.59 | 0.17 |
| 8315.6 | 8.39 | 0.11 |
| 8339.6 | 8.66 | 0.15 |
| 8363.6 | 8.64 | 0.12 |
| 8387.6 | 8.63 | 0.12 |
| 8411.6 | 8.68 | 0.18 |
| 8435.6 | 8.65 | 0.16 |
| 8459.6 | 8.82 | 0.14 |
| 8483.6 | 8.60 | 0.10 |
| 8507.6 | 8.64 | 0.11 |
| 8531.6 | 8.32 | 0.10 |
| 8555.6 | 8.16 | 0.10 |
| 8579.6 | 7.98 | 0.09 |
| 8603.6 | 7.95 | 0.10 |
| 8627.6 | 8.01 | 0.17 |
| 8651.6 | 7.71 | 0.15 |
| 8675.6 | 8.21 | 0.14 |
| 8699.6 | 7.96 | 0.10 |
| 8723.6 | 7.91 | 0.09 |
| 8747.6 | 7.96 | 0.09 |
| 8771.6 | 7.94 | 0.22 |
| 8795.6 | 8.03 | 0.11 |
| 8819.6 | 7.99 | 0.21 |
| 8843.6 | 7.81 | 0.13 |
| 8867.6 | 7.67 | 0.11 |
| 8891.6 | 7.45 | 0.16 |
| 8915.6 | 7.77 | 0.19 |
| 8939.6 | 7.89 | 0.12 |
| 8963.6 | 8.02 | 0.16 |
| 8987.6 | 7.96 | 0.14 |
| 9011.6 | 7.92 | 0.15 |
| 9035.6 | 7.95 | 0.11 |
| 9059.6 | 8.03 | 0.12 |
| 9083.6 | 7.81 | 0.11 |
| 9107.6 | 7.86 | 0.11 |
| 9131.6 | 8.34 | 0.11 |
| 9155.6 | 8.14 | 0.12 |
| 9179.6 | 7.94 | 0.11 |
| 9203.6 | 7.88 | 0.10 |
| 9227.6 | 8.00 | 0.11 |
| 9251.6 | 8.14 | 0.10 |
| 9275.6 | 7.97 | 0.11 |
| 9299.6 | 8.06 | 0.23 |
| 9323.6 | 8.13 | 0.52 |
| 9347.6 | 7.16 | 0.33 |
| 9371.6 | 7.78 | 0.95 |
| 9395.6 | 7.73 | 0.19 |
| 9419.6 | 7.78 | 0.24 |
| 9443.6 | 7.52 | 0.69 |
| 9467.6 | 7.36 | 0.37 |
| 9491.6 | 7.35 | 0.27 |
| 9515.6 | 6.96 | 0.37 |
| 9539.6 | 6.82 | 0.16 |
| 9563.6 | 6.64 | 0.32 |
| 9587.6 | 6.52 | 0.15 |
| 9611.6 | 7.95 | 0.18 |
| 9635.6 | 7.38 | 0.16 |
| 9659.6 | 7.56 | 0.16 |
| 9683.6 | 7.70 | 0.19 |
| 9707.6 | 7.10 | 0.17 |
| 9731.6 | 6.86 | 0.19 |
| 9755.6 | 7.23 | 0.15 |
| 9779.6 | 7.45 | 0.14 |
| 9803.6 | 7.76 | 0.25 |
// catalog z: 0.121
